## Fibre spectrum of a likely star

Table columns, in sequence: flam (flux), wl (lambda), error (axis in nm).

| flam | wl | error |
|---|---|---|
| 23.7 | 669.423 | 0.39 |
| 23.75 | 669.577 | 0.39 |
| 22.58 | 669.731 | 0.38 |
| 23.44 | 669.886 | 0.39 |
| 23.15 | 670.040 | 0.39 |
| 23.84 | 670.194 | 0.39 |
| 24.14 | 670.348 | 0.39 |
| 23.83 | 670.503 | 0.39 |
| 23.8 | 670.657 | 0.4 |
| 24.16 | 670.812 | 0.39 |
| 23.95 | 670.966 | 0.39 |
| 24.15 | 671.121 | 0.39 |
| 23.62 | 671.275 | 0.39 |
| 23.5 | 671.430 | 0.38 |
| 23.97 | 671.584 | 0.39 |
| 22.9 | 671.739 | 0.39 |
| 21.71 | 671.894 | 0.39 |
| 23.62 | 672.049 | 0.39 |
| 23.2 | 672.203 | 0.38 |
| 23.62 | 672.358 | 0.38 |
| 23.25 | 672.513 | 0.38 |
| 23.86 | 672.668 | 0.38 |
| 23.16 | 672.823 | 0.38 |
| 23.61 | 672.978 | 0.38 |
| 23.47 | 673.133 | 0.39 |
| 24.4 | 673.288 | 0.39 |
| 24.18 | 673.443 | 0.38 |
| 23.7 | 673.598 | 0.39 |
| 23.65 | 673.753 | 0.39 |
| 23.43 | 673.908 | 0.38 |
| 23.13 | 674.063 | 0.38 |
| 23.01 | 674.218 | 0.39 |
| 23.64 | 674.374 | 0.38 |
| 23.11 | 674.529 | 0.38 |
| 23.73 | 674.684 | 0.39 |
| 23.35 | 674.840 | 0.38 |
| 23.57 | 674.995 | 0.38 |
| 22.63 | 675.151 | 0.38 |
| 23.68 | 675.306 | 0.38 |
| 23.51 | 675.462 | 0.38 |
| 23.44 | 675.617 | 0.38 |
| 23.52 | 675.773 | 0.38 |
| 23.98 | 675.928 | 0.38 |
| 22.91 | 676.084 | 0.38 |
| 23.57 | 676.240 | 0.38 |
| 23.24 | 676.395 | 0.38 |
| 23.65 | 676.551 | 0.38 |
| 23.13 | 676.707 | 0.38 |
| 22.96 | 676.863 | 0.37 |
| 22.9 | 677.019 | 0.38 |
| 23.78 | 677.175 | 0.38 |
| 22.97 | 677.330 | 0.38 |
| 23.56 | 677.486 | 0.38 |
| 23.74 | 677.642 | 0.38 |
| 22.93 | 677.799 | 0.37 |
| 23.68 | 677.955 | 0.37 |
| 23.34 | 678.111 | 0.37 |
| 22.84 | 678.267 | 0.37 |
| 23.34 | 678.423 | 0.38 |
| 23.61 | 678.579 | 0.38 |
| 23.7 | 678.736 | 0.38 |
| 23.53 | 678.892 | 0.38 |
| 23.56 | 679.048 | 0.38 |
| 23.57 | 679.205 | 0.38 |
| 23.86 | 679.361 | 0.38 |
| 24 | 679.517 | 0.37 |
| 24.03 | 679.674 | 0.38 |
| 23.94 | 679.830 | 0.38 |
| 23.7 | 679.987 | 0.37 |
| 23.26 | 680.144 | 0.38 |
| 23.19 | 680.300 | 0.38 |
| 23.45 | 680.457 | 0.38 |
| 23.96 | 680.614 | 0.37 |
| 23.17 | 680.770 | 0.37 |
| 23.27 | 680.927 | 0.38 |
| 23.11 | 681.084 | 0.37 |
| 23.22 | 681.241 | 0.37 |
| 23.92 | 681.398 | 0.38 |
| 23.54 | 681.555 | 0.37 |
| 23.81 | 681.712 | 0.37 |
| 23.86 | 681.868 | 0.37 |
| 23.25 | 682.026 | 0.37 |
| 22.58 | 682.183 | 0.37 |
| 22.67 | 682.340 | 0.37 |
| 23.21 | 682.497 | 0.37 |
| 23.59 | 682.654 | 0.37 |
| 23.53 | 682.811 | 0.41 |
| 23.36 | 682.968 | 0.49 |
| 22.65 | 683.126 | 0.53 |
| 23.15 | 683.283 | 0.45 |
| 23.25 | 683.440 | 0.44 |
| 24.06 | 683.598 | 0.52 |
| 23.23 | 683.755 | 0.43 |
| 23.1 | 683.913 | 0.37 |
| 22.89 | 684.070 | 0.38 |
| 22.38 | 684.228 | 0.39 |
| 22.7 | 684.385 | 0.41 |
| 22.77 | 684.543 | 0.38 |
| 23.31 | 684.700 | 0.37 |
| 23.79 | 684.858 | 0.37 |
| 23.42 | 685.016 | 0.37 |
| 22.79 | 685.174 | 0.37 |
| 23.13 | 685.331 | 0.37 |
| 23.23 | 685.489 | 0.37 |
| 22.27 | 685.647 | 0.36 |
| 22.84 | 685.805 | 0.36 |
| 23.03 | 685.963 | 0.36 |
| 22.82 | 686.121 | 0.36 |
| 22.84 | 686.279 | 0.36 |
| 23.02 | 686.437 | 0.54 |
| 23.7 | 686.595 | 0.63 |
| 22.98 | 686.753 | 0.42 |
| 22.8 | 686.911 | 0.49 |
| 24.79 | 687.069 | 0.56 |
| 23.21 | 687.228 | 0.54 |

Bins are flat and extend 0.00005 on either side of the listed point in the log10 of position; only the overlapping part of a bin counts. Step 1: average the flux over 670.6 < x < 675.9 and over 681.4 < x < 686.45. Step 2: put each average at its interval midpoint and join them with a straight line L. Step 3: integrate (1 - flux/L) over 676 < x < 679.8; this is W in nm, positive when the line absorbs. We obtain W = -0.01 nm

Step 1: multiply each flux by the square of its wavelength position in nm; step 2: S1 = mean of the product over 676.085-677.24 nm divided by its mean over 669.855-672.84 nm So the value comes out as 1.00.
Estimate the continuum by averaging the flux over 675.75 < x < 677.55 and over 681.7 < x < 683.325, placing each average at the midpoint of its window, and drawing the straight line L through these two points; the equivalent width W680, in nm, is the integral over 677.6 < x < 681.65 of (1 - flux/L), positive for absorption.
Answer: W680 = -0.040 nm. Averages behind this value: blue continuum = 23.4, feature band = 23.5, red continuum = 23.2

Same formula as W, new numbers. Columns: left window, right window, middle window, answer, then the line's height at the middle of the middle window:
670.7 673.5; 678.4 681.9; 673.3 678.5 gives 0.04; 23.6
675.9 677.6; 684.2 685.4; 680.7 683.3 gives -0.01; 23.2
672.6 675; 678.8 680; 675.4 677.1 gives 0.02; 23.7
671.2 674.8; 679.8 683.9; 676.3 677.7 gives 0.01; 23.4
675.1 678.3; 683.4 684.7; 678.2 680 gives -0.03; 23.3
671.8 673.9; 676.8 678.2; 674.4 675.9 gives 0.00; 23.4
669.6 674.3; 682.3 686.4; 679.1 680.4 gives -0.02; 23.2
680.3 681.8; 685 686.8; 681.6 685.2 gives 0.01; 23.2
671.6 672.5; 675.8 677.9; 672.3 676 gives -0.05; 23.2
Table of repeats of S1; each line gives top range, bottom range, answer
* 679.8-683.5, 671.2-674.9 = 1.02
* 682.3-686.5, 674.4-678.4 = 1.01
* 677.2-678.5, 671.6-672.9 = 1.02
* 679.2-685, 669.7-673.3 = 1.02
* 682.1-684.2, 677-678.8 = 1.01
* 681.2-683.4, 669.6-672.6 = 1.03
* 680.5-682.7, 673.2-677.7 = 1.01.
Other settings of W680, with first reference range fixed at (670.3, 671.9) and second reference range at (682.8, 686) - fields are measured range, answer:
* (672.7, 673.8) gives -0.01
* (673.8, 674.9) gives 0.01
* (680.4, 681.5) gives -0.01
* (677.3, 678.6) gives 0.00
